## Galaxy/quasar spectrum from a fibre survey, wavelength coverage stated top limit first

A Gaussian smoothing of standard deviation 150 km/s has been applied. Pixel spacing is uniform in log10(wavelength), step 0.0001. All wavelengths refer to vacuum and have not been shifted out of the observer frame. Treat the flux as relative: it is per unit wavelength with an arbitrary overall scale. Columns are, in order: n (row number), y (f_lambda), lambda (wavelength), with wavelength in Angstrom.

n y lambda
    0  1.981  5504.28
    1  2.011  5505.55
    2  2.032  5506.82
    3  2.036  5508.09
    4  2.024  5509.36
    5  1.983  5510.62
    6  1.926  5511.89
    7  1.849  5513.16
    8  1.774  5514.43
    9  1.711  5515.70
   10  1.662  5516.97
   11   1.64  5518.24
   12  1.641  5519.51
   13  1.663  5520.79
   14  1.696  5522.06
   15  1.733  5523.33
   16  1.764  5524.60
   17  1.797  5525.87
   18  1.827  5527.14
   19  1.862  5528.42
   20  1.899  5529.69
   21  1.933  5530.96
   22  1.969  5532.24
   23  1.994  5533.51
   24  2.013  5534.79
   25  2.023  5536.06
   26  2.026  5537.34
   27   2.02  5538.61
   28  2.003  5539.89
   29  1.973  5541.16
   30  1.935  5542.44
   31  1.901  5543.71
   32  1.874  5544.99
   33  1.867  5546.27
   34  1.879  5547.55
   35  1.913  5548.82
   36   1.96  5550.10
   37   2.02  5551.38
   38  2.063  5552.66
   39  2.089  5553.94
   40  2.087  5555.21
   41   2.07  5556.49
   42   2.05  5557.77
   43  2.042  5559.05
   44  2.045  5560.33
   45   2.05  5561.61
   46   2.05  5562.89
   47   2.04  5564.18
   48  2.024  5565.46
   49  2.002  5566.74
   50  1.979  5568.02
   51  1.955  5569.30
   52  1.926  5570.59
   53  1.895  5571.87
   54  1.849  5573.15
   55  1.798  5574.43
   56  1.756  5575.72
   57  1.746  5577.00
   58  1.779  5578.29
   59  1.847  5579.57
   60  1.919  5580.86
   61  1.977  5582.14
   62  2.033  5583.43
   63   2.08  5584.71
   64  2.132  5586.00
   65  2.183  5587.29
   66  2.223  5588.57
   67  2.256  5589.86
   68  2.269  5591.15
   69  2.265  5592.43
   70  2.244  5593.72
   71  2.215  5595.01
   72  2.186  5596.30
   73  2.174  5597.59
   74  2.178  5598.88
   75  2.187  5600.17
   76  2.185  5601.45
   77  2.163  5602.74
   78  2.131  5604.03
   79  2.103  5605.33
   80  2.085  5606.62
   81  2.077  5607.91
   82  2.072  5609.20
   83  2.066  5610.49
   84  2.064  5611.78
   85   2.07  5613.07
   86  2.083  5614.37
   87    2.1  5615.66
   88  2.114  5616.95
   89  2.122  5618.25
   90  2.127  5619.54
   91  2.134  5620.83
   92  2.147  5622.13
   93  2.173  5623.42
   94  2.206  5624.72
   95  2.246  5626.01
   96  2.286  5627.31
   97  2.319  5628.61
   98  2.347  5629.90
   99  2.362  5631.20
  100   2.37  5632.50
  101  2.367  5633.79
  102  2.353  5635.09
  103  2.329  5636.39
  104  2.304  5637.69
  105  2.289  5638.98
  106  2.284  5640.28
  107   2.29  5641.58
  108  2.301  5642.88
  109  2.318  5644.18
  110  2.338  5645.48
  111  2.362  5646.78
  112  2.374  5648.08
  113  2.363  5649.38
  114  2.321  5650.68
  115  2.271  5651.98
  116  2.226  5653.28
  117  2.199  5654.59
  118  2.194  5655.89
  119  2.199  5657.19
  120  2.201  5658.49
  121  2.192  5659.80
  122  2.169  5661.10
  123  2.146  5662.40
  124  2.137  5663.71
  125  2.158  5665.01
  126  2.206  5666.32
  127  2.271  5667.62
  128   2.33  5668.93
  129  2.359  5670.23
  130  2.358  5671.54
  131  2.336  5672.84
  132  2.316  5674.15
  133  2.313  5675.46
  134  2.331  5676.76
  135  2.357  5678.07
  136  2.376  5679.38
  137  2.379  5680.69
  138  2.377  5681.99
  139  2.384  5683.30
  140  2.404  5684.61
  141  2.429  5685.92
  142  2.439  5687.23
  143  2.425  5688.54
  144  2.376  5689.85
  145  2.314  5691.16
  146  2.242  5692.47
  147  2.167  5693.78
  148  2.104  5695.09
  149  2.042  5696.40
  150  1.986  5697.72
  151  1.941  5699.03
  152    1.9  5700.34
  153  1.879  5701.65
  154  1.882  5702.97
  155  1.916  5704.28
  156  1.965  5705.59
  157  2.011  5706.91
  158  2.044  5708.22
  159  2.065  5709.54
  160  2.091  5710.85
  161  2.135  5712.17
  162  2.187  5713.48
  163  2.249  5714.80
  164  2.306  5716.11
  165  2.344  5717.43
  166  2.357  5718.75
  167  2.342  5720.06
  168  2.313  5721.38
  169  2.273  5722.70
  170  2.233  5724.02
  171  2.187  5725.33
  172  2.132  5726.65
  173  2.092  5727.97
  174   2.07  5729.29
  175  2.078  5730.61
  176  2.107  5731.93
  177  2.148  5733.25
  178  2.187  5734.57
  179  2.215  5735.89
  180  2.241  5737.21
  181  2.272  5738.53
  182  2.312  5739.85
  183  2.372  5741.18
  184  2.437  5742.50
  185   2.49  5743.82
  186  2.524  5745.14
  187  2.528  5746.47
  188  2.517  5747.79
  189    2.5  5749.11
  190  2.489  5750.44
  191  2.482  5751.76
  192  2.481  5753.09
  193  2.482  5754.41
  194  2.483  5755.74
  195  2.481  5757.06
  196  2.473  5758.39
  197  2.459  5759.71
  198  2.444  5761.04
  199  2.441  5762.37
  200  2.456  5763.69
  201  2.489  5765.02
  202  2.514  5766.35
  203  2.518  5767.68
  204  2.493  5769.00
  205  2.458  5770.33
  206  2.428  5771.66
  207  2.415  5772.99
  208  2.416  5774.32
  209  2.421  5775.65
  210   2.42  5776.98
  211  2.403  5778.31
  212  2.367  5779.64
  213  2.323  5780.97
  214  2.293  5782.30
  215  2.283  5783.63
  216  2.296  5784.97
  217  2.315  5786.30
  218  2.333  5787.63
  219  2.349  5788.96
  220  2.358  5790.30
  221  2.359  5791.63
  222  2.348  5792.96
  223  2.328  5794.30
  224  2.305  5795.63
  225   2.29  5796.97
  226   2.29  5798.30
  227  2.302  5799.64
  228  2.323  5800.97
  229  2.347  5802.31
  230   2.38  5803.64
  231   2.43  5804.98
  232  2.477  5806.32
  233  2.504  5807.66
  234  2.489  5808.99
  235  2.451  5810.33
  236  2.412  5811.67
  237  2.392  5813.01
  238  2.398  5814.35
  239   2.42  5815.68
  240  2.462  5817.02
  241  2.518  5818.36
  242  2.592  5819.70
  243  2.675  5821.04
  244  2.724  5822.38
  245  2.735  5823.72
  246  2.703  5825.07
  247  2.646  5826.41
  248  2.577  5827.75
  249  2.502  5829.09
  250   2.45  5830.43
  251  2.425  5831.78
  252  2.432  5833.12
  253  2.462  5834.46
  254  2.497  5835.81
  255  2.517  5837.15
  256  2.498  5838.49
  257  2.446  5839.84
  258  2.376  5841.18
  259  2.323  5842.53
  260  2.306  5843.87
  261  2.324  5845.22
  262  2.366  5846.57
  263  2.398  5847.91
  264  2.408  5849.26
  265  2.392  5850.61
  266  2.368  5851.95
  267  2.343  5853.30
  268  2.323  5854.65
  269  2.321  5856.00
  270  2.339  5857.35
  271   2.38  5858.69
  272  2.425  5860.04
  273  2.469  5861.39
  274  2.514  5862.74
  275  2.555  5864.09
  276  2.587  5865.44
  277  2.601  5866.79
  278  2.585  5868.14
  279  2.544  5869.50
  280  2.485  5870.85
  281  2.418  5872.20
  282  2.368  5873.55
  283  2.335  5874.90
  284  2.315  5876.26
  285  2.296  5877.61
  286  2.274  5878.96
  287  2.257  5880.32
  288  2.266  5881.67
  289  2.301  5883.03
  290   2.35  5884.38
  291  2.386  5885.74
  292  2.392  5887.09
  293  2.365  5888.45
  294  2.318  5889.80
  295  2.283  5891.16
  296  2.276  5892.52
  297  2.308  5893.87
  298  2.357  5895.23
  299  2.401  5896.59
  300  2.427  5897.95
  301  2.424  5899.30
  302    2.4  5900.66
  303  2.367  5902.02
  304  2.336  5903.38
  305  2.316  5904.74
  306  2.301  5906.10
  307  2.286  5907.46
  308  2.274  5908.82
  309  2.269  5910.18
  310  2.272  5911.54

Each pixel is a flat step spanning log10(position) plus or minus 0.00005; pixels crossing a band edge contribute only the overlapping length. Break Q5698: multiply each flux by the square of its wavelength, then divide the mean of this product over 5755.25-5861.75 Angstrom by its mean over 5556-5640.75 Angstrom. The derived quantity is 1.24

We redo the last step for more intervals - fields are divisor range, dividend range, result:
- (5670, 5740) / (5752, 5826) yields 1.14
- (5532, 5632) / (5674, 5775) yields 1.17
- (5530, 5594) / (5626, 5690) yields 1.19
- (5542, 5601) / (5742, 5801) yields 1.28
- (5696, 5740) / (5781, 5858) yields 1.18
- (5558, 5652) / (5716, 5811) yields 1.17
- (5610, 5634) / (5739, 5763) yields 1.18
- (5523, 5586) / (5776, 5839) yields 1.37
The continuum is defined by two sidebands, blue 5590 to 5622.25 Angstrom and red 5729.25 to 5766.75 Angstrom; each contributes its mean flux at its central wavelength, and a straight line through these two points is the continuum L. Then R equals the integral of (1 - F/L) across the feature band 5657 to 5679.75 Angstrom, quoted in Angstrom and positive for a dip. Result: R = -0.12 Angstrom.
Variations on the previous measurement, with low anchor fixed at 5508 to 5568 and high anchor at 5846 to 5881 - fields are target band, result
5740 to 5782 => -3.7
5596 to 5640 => -3.2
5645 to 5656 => -1.1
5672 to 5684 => -1.2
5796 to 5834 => -2.2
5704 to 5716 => 0.5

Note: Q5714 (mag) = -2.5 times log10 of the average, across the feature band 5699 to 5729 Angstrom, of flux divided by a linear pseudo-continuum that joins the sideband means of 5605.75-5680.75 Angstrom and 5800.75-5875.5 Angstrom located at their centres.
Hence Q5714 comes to 0.096 mag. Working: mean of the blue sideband 2.24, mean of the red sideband 2.46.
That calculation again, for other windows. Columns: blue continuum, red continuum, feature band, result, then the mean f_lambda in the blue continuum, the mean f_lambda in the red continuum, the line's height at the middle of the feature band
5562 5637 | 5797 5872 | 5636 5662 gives -0.045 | 2.11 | 2.46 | 2.18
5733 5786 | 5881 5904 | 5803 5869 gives -0.041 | 2.41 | 2.35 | 2.38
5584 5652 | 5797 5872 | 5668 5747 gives 0.040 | 2.22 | 2.46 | 2.32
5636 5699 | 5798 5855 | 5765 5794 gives 0.006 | 2.28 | 2.45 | 2.4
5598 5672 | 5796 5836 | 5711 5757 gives 0.024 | 2.22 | 2.48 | 2.36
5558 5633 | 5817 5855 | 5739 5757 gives -0.059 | 2.09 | 2.48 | 2.34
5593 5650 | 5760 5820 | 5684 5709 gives 0.084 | 2.22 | 2.4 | 2.3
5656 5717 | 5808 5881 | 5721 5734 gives 0.053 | 2.2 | 2.45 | 2.27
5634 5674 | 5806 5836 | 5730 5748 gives 0.040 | 2.27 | 2.52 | 2.4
